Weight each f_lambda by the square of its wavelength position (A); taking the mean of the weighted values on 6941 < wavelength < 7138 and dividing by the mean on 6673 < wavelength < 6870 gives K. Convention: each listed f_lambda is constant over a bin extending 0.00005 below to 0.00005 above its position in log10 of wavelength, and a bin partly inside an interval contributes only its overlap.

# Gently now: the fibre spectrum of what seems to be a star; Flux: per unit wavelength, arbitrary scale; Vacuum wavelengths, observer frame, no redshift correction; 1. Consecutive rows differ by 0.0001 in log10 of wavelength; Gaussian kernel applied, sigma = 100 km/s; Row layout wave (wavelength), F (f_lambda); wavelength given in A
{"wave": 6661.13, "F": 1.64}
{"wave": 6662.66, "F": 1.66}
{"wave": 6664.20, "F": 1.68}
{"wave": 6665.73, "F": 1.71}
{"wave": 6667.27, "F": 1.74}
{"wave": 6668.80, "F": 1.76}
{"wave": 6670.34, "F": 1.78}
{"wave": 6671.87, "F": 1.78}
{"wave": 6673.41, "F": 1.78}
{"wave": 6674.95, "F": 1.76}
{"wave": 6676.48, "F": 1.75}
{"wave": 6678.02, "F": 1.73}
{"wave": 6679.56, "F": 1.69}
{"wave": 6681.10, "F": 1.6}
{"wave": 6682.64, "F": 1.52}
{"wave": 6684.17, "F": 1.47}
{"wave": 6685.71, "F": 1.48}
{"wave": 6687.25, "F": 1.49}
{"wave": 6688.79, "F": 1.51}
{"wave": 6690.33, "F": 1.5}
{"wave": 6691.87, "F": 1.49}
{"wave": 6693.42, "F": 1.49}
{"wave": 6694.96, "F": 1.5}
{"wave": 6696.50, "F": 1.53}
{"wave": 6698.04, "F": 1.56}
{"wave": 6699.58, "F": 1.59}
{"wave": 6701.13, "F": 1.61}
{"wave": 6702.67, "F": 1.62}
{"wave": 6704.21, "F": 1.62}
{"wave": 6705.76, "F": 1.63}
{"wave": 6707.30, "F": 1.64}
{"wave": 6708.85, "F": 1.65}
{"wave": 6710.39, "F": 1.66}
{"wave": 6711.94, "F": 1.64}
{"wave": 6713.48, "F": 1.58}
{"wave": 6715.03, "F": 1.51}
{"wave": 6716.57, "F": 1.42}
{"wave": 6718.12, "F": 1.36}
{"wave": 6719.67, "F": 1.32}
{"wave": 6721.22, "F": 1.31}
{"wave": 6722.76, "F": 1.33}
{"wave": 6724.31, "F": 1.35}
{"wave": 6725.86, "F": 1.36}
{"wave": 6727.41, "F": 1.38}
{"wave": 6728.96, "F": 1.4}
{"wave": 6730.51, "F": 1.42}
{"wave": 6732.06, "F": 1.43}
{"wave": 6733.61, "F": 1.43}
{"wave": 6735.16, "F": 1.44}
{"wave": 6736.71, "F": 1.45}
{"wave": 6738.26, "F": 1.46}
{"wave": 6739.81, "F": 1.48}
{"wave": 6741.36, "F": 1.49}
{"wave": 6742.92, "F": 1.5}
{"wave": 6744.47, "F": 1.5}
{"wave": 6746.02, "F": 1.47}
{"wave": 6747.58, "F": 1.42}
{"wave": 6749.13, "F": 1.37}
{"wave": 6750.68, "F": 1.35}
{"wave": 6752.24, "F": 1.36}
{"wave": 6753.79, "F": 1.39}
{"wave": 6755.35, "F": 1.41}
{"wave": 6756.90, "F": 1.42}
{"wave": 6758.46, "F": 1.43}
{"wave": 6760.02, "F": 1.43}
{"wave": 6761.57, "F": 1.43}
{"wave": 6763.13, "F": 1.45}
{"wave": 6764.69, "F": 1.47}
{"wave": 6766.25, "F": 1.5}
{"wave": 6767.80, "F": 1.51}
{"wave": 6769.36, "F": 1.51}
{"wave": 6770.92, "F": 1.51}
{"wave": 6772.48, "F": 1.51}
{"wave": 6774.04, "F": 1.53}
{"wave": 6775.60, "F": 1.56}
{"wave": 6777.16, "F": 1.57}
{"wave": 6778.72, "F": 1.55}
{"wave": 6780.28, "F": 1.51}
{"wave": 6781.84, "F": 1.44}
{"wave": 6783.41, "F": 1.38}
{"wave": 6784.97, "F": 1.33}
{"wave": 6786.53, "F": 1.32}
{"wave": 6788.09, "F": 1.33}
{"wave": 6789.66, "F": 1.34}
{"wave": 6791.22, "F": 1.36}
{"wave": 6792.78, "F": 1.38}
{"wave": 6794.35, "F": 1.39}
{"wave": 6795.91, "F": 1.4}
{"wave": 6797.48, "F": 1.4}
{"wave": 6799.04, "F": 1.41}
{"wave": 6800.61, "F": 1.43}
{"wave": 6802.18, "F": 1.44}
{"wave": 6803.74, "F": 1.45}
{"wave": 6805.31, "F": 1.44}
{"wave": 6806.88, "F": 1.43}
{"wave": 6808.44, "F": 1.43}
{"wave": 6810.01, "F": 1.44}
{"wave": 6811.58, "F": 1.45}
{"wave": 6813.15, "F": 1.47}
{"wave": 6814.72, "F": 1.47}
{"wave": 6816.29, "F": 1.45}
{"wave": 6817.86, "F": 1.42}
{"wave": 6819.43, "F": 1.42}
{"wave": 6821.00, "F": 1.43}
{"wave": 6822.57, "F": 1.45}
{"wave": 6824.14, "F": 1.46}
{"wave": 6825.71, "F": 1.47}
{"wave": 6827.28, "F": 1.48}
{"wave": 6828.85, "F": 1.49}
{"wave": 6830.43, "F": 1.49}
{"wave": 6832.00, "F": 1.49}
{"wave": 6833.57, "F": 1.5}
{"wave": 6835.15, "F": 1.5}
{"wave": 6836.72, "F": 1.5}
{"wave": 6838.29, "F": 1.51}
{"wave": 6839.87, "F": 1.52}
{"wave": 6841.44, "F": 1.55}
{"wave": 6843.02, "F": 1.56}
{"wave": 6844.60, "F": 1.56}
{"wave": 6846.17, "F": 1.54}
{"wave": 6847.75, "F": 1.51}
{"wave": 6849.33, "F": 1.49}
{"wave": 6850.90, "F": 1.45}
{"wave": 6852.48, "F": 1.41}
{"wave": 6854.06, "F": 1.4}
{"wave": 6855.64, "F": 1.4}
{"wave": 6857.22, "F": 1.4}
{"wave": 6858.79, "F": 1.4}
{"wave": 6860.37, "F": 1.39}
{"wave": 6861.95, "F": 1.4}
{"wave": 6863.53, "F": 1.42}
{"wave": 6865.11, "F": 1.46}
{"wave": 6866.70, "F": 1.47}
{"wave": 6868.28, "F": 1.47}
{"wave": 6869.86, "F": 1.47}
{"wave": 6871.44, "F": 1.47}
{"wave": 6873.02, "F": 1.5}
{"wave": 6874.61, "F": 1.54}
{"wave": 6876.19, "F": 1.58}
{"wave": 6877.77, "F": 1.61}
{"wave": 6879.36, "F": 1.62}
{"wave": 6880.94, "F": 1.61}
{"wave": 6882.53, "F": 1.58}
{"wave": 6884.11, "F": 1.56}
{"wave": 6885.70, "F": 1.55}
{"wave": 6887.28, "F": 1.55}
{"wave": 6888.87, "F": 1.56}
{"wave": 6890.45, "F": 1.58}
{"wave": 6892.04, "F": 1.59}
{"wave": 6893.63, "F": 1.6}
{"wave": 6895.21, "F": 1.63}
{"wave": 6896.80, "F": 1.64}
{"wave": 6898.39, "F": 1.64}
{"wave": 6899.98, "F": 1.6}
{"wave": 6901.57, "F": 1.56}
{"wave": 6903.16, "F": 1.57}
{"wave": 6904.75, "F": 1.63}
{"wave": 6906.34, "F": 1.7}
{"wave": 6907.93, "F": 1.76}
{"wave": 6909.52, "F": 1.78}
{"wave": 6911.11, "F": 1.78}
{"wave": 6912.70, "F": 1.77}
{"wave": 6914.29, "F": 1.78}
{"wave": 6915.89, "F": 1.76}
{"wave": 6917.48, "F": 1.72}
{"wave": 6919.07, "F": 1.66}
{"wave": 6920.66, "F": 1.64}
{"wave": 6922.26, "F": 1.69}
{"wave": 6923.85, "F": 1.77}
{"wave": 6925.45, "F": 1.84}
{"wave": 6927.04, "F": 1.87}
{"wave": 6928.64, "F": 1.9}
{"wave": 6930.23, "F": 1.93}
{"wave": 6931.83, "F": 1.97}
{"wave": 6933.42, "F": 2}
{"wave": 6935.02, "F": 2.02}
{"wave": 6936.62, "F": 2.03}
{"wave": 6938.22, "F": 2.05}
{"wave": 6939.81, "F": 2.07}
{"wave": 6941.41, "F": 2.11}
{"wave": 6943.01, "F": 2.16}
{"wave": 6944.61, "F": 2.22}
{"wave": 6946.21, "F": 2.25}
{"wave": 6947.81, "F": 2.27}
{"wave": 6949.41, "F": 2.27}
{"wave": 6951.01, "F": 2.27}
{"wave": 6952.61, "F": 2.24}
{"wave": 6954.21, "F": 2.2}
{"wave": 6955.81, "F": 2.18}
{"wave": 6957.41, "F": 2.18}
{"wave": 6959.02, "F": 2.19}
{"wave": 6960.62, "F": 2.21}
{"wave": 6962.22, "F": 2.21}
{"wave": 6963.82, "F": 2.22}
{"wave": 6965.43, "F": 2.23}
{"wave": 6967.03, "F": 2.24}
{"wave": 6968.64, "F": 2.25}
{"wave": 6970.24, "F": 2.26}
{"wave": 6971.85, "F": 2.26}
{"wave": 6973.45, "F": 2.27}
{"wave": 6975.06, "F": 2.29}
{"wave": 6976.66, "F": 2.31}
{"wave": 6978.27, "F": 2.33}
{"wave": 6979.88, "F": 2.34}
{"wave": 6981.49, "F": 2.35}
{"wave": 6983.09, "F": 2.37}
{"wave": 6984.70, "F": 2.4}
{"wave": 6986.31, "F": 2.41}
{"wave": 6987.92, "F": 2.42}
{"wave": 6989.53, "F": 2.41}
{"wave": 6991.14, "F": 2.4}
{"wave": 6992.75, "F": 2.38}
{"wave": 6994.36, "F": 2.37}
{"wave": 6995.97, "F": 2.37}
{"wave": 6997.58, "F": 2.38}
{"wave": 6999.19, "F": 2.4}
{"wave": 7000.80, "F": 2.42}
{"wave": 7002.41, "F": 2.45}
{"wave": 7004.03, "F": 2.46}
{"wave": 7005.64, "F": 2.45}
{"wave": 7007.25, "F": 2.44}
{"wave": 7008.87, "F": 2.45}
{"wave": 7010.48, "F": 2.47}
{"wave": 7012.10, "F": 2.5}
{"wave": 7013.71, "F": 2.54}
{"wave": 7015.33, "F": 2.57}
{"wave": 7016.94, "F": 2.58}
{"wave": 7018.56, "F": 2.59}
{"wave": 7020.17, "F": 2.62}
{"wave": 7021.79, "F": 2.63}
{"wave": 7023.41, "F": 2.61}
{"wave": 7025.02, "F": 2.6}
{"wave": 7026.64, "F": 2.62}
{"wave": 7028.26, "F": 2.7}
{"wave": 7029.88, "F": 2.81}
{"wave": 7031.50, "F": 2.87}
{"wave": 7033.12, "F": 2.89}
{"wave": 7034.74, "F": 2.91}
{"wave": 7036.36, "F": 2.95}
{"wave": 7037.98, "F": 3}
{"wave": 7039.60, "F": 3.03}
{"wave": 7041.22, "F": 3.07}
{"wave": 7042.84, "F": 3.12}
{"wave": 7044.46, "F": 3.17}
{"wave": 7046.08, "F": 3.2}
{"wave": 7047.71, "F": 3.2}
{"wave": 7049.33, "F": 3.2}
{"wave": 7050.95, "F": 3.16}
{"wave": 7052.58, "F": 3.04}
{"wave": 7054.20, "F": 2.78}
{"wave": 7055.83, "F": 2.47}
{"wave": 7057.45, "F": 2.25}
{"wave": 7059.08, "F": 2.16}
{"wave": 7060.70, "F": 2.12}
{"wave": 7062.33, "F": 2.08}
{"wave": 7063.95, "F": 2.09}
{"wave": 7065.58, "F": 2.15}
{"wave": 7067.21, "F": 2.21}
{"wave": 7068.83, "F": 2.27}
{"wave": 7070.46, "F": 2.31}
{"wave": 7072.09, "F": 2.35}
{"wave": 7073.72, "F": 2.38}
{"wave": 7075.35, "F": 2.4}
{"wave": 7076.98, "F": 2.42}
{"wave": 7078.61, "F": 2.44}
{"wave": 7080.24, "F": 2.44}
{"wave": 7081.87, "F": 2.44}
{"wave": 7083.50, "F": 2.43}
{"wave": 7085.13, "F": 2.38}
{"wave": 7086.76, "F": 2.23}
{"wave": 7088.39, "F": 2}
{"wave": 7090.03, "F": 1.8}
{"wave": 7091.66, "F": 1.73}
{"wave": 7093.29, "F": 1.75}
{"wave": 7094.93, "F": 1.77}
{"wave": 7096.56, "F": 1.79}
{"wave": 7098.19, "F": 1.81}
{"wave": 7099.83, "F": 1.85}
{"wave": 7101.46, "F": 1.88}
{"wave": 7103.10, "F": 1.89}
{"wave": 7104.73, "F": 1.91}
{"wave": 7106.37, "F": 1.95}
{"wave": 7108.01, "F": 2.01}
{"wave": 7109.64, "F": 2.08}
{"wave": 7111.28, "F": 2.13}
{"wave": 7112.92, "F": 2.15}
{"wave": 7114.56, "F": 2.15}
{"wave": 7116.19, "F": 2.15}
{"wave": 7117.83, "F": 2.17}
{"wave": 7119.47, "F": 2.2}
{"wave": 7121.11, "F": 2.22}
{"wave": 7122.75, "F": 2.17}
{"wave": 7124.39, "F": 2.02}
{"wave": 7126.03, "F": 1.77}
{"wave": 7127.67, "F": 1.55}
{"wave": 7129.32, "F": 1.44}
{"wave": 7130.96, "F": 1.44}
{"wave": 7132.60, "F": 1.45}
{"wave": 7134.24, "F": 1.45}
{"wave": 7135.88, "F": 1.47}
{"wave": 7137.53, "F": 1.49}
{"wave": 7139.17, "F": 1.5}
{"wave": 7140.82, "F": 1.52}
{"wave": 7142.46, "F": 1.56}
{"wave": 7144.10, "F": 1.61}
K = 1.70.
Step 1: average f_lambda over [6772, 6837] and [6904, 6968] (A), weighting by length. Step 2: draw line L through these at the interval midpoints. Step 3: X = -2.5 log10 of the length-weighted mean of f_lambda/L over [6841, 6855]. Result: 0.09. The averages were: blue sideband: 1.44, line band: 1.49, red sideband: 2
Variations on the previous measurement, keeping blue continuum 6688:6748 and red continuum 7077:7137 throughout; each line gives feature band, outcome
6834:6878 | 0.12 mag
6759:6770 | 0.05 mag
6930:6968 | -0.22 mag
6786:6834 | 0.12 mag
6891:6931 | 0.01 mag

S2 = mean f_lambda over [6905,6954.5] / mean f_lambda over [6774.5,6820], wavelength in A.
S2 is 1.36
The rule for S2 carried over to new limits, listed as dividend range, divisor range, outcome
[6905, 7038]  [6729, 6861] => 1.56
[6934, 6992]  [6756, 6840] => 1.55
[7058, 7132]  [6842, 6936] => 1.28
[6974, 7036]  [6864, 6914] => 1.57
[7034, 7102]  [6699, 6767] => 1.66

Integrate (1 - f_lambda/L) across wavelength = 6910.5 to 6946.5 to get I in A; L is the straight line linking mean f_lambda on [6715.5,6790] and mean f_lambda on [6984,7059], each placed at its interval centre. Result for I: 5.3 A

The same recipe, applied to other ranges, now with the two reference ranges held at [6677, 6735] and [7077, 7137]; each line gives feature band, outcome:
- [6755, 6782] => 1.6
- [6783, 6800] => 2.5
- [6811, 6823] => 1.4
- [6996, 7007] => -3.5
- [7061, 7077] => -2.8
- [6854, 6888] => 4.0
